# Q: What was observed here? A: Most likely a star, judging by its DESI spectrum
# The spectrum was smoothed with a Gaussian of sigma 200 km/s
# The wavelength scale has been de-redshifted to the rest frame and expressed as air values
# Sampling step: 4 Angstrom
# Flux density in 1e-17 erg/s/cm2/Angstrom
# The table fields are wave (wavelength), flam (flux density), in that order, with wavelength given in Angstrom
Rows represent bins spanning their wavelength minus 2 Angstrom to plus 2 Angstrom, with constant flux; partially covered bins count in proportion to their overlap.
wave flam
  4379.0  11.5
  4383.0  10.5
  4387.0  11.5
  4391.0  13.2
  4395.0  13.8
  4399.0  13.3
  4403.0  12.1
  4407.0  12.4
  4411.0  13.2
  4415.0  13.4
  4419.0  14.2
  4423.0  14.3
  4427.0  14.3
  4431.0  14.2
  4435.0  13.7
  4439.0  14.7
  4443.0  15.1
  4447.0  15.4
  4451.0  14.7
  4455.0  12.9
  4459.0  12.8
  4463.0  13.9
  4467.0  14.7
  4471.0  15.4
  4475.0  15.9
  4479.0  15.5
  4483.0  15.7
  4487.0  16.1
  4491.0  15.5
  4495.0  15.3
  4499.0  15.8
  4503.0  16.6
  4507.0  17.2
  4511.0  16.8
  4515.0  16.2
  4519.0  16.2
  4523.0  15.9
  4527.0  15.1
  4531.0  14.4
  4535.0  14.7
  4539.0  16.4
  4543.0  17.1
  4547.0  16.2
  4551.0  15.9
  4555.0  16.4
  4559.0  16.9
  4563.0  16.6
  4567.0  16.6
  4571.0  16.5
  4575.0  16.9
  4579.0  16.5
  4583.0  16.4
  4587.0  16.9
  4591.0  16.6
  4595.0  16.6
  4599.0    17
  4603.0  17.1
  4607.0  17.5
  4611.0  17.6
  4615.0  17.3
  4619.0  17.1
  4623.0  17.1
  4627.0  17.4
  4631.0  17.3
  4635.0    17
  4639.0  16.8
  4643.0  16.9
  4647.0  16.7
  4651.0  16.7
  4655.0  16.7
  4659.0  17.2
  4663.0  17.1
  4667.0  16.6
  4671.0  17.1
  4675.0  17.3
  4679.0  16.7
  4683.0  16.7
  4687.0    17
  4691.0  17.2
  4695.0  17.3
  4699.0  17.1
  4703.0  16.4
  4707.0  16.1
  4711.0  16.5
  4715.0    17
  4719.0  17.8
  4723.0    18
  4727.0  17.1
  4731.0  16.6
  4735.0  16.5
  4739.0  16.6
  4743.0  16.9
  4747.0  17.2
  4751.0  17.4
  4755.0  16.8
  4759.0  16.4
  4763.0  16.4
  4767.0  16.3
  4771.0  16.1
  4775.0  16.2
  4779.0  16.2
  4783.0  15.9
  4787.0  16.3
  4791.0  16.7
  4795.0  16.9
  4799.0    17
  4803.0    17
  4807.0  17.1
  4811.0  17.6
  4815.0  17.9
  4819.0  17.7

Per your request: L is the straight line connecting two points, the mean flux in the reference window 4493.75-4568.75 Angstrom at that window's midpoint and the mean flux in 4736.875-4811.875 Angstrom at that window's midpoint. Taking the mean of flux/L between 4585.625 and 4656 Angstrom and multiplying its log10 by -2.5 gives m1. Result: -0.05 mag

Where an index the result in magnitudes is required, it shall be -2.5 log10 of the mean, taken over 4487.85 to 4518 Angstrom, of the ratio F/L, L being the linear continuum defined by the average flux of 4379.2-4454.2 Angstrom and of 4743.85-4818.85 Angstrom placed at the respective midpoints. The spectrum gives -0.14 mag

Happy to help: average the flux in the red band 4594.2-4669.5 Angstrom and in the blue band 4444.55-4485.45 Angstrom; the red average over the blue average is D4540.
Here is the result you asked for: 1.2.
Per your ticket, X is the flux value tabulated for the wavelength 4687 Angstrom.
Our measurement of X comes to 17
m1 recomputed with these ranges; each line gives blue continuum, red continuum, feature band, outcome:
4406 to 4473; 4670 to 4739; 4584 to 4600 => -0.07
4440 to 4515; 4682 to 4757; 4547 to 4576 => -0.04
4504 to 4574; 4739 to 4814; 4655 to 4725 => -0.03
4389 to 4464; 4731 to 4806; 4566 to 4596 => -0.11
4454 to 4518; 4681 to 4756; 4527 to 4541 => 0.04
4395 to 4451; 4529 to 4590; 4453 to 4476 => 0.03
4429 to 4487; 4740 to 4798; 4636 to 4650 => -0.07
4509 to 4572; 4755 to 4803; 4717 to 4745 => -0.05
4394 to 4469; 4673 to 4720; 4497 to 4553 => -0.08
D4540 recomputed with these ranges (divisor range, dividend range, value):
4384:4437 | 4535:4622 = 1.26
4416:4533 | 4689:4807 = 1.11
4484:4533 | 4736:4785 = 1.04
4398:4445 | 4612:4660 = 1.24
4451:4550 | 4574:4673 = 1.09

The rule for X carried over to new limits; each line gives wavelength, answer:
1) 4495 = 15.3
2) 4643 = 16.9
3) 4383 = 10.5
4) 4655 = 16.7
